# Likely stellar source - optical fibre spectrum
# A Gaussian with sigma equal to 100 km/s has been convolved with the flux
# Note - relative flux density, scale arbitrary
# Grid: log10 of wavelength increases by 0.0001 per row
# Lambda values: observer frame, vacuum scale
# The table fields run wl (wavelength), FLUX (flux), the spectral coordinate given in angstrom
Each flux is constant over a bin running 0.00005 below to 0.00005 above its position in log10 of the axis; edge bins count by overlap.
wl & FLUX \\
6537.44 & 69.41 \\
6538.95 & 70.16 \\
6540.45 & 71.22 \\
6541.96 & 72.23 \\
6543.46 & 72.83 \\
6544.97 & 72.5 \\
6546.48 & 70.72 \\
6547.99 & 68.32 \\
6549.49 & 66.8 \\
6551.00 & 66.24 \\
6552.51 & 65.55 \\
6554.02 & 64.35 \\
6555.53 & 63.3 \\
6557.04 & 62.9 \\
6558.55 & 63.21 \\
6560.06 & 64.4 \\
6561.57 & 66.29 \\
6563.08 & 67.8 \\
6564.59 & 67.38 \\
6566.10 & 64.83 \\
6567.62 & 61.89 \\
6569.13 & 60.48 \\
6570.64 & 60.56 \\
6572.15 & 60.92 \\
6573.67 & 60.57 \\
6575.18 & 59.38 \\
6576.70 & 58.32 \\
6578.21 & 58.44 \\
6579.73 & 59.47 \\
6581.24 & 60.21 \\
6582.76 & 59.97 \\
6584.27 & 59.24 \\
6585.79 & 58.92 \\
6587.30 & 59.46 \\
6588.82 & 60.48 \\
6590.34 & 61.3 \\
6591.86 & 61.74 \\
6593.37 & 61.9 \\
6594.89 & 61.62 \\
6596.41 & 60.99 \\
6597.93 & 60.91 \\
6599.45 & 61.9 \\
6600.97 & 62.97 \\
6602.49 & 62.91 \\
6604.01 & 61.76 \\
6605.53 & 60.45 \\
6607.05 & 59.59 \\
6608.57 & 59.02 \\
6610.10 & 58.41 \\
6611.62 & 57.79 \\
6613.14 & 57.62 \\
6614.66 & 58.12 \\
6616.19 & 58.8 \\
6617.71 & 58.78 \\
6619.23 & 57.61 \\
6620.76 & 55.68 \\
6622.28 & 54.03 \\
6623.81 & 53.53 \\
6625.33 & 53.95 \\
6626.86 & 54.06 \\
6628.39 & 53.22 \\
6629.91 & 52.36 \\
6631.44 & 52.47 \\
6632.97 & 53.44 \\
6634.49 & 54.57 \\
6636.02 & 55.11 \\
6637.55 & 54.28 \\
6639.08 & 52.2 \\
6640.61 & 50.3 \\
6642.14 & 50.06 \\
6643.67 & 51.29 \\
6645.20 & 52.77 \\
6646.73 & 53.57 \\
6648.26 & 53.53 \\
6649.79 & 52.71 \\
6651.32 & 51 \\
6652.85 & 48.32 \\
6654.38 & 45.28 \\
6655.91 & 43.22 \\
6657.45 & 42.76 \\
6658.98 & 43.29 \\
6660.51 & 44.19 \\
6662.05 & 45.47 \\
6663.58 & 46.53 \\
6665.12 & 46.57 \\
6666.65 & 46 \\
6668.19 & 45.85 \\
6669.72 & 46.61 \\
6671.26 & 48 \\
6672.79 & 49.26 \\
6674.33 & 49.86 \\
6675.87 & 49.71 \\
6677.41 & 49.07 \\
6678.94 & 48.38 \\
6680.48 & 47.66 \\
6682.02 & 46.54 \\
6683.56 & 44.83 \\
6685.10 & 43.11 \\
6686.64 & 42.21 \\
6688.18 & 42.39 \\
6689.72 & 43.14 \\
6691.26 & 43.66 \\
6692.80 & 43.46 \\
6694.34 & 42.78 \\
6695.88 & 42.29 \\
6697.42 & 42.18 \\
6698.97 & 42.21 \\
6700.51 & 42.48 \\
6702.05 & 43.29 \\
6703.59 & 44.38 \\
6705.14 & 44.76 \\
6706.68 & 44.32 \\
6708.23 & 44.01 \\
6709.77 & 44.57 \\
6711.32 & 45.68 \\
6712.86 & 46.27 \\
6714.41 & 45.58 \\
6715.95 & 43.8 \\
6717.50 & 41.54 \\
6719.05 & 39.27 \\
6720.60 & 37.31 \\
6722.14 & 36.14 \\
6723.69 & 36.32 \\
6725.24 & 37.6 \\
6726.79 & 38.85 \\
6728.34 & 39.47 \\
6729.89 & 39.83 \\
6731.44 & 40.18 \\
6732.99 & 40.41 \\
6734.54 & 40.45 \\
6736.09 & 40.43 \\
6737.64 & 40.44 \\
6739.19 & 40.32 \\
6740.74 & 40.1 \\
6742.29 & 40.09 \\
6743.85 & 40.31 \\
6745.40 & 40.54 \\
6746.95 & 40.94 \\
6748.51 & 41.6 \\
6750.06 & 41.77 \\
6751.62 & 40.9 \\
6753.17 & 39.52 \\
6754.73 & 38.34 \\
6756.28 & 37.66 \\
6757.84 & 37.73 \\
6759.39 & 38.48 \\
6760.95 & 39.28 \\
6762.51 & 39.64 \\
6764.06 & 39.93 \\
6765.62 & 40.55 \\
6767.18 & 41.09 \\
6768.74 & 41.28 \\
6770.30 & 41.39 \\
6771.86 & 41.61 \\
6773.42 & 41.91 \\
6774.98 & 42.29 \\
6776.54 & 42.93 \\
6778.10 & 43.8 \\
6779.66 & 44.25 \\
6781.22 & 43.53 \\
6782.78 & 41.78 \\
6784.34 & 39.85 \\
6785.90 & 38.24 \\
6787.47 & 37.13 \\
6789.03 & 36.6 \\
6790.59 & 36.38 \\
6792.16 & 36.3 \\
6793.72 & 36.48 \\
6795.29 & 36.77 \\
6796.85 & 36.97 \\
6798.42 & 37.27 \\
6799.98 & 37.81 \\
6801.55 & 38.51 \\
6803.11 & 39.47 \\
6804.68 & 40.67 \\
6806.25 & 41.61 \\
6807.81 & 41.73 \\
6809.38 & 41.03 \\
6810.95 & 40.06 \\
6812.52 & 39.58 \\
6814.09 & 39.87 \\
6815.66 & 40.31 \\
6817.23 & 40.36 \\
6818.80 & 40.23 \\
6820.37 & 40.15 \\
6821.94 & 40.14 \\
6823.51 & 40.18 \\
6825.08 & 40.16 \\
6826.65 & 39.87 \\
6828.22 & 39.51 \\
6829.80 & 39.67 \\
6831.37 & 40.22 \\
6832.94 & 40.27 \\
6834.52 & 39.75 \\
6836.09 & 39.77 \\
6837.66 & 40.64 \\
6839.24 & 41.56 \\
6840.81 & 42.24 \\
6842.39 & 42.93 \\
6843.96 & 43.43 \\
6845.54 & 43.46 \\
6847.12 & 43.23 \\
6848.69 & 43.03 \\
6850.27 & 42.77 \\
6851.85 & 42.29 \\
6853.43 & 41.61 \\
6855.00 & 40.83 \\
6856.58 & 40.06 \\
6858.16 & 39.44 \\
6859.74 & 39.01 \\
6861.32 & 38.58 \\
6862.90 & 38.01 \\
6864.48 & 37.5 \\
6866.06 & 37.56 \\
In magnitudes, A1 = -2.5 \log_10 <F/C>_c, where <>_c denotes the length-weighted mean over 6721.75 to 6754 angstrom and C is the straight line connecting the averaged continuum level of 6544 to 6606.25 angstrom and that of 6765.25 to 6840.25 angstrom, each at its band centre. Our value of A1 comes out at 0.17 mag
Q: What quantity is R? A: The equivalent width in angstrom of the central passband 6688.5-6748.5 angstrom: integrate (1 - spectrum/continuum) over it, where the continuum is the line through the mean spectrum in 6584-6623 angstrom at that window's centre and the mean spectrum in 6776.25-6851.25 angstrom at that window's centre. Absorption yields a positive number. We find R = 9.2 angstrom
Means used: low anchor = 59.7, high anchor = 40.3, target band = 41.6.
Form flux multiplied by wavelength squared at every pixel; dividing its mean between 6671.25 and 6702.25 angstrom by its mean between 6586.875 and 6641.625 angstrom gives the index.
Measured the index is 0.80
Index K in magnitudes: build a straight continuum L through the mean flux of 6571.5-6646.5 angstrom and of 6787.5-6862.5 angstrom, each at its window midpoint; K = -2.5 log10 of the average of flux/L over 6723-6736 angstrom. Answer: 0.21 mag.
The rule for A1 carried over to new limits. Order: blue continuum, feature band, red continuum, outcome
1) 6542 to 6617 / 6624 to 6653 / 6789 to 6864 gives 0.086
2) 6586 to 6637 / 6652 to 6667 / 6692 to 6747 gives 0.125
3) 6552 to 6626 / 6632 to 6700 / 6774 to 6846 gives 0.130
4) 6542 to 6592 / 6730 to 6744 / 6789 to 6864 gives 0.193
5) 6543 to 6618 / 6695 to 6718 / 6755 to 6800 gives 0.093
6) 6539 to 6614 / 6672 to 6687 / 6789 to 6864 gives 0.136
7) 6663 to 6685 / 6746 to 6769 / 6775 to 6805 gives 0.044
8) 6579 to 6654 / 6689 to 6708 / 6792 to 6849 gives 0.159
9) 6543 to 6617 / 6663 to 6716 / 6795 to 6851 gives 0.161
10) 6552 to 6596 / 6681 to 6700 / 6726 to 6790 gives 0.118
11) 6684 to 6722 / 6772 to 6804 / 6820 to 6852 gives 0.064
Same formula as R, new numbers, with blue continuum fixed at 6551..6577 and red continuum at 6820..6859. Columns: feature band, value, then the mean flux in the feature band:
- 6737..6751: 2.32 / 40.7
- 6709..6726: 3.22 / 41.3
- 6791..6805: 2.13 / 37.7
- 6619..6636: 1.20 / 54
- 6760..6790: 3.51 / 40.9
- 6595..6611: -0.21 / 60.9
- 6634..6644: 0.81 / 52.5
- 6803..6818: 1.01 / 40.5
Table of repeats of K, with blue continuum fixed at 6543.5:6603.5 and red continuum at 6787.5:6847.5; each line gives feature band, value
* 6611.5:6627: 0.04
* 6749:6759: 0.16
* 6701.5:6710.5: 0.14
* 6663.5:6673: 0.15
